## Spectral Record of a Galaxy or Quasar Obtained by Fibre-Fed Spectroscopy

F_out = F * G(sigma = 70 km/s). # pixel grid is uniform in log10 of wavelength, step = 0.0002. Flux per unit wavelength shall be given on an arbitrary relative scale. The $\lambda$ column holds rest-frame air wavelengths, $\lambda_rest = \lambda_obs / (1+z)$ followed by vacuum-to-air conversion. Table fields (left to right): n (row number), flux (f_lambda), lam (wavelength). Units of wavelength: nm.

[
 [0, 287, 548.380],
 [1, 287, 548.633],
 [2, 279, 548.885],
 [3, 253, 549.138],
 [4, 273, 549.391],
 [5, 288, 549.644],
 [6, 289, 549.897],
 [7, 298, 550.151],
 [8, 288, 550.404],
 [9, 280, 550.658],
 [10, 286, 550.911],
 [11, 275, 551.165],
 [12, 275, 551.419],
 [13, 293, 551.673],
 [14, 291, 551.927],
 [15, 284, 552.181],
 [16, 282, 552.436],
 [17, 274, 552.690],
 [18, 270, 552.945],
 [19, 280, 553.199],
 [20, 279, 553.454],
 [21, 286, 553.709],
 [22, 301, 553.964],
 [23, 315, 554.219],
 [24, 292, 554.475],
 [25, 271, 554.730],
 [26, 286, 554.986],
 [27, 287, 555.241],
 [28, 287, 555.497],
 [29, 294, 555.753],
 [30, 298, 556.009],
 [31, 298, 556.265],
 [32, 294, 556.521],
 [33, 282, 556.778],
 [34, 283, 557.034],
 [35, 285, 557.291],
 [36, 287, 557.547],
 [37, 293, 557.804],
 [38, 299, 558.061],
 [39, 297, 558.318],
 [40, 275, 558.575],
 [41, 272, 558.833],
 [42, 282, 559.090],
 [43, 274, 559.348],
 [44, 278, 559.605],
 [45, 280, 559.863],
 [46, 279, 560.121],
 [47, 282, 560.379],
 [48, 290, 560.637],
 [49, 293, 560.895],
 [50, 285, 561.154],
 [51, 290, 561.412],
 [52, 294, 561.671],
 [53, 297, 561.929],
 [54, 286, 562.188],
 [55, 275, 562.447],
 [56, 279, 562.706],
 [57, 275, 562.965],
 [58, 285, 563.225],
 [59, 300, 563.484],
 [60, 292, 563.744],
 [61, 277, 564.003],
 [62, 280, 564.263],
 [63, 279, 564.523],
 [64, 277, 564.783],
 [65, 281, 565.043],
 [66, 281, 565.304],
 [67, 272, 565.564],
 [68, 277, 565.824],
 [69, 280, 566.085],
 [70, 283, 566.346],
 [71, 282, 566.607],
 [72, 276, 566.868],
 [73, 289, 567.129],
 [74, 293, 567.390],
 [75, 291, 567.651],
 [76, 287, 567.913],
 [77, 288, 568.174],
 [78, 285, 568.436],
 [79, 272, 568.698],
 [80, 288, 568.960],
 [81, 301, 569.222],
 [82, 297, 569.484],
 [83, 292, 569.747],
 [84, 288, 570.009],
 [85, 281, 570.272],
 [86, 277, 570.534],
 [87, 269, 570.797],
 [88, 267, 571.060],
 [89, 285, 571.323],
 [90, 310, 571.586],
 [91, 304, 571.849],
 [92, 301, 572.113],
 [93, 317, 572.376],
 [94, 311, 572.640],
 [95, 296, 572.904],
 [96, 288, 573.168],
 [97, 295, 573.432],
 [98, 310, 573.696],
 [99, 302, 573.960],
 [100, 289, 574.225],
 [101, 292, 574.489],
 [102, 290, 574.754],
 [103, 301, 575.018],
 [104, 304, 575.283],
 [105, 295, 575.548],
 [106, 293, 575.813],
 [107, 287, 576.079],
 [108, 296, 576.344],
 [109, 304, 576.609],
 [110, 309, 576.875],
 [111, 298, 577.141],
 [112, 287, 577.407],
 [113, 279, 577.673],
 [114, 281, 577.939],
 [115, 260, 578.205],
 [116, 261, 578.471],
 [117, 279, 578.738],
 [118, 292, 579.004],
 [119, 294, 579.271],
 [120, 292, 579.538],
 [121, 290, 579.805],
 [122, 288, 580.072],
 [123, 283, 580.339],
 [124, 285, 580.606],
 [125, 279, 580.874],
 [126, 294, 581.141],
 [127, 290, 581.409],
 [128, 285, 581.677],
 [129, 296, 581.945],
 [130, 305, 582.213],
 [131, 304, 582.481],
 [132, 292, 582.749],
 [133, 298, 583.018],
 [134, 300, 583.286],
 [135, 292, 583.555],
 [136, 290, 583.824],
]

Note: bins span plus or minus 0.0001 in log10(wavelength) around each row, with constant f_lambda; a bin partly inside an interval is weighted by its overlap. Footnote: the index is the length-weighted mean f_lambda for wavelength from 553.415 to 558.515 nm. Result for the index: 291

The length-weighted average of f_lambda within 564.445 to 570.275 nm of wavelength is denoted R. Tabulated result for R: 284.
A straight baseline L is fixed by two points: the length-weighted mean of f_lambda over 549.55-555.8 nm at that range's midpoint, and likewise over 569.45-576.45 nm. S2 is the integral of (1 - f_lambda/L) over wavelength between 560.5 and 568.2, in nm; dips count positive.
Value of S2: 0.16 nm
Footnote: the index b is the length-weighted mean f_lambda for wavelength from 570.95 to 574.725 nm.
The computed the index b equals 298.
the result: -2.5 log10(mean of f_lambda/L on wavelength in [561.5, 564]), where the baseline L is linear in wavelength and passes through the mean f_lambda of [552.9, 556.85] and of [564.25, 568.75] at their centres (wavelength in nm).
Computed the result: -0.01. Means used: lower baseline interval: 289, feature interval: 287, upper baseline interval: 282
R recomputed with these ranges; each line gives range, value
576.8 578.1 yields 289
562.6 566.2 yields 281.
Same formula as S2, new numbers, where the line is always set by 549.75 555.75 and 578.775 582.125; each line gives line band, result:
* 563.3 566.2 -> 0.06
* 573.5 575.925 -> -0.08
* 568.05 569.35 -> 0.00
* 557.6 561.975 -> 0.01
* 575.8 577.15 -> -0.05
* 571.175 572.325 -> -0.05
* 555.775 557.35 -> -0.02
